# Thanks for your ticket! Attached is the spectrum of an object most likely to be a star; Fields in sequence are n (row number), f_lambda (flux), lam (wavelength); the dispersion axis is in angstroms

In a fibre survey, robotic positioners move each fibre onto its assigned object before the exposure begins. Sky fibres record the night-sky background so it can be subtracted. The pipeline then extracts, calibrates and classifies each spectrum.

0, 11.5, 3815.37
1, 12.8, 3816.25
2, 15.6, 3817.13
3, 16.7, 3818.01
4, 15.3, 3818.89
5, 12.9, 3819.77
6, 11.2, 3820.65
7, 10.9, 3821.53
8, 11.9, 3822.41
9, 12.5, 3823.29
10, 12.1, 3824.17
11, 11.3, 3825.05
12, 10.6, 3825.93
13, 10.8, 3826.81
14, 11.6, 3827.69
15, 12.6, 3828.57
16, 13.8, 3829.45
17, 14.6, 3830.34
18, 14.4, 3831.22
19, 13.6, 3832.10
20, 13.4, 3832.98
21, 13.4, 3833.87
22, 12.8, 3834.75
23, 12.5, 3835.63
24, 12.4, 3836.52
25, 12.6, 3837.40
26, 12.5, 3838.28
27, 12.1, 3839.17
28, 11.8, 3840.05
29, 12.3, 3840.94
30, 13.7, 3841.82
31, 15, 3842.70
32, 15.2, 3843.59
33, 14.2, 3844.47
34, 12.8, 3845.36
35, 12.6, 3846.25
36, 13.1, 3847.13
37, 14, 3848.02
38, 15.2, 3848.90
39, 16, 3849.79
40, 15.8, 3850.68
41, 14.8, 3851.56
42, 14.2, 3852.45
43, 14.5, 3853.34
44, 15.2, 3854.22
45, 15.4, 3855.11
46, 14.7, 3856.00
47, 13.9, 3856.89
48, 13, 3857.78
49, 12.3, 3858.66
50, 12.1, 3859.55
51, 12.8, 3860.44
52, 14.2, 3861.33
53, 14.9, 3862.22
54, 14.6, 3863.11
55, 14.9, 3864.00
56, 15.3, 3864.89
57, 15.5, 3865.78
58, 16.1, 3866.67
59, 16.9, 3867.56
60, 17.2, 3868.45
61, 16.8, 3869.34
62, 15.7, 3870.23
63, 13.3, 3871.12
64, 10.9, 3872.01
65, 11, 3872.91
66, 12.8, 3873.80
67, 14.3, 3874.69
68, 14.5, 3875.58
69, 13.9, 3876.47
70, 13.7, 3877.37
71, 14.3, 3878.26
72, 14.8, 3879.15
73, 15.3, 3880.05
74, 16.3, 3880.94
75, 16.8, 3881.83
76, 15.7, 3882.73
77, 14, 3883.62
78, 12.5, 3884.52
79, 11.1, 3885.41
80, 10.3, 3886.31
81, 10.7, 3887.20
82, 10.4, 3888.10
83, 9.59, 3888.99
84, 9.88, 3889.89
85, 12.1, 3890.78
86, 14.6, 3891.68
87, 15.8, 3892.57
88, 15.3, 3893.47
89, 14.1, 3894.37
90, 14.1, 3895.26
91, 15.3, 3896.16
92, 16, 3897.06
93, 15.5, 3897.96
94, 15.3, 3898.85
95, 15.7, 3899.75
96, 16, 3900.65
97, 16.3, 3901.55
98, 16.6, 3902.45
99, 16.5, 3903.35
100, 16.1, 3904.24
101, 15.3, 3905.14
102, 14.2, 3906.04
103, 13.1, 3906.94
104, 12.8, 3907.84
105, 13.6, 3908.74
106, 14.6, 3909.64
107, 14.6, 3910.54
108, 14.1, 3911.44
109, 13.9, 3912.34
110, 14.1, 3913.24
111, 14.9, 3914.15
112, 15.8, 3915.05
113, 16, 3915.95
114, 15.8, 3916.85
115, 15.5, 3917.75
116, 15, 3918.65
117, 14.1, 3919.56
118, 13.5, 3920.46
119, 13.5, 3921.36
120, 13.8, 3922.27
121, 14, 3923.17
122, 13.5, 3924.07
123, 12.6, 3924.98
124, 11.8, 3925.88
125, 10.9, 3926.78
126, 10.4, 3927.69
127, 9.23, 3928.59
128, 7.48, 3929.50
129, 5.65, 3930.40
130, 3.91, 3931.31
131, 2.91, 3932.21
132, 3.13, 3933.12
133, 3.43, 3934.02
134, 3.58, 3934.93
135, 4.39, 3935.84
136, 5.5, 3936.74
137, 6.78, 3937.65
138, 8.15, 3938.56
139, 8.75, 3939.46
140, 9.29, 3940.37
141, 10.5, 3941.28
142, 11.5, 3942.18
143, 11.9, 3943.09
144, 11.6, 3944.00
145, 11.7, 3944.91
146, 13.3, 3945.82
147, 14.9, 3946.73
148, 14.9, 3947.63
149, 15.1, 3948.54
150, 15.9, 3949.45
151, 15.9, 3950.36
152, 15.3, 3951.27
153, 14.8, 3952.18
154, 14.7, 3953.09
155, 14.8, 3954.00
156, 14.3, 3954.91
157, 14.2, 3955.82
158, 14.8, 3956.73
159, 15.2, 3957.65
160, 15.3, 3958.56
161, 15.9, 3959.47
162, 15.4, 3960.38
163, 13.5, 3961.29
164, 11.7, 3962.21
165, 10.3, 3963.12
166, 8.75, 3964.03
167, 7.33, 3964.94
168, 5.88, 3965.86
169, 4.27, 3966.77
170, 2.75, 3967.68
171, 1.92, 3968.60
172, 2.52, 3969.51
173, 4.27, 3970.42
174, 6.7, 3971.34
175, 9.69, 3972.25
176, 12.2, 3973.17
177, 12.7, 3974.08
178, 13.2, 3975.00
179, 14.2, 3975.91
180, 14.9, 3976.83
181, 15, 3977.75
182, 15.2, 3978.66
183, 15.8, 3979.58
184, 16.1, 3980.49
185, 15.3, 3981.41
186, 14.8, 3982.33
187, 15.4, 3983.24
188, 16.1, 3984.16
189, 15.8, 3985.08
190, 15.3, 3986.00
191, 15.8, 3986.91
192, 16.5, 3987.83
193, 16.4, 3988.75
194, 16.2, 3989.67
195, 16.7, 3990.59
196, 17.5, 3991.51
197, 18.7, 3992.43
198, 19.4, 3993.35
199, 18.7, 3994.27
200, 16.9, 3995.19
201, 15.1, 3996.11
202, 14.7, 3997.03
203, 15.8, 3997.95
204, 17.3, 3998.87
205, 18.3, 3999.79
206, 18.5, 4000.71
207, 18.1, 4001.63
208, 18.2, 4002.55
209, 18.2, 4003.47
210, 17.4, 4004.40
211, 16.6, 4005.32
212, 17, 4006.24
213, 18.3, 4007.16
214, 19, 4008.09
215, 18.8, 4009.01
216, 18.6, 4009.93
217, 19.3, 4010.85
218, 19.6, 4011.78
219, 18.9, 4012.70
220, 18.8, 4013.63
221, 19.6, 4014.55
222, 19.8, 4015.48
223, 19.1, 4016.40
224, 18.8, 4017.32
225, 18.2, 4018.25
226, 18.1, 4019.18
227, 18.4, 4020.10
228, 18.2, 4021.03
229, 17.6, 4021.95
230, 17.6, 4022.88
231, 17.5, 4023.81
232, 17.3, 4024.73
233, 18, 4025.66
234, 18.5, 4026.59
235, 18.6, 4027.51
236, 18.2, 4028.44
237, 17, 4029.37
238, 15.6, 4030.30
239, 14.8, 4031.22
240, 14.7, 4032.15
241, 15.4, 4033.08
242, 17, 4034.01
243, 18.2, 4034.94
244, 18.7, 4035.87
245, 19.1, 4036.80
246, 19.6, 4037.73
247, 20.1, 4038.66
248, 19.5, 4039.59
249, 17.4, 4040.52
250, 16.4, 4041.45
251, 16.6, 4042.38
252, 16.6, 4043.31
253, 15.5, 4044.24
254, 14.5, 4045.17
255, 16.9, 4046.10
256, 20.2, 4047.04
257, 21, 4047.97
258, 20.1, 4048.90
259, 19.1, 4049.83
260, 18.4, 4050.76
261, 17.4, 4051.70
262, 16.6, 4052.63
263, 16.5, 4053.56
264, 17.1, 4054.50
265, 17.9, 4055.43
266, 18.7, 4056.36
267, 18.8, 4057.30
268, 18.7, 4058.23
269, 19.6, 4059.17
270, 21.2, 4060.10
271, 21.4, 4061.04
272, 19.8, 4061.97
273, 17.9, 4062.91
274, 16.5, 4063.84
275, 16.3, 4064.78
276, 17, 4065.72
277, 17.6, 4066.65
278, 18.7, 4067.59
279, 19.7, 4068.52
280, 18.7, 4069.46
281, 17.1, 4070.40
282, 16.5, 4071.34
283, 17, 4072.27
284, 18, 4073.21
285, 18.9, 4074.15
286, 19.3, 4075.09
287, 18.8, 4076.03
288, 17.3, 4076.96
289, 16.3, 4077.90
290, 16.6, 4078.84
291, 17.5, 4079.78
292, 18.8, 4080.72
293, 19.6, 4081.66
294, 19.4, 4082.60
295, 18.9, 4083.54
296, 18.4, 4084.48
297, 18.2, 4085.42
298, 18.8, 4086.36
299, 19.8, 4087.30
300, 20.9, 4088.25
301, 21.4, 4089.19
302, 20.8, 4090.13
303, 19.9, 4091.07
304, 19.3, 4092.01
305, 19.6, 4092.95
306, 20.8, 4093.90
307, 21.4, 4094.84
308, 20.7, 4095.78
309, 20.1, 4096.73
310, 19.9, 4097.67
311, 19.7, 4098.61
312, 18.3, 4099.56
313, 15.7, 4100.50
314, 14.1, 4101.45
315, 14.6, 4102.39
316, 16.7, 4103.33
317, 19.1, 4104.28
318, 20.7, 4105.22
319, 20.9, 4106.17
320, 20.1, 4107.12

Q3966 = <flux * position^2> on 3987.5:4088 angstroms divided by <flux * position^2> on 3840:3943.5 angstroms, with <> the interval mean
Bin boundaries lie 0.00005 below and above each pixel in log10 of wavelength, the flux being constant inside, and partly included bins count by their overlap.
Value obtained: 1.49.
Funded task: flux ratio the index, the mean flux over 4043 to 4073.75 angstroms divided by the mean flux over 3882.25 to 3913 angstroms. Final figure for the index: 1.29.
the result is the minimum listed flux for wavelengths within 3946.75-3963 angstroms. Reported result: 11.7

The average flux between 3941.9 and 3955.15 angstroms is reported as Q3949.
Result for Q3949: 14.1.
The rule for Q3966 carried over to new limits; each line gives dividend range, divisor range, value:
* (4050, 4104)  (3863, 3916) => 1.42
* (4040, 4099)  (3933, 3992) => 1.63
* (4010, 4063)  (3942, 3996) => 1.41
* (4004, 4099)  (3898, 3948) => 1.64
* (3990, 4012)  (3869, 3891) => 1.43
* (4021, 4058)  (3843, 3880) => 1.35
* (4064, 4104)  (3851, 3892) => 1.48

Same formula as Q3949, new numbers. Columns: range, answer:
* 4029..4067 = 17.8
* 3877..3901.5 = 13.9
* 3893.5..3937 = 12.5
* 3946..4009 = 14.3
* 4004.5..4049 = 18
